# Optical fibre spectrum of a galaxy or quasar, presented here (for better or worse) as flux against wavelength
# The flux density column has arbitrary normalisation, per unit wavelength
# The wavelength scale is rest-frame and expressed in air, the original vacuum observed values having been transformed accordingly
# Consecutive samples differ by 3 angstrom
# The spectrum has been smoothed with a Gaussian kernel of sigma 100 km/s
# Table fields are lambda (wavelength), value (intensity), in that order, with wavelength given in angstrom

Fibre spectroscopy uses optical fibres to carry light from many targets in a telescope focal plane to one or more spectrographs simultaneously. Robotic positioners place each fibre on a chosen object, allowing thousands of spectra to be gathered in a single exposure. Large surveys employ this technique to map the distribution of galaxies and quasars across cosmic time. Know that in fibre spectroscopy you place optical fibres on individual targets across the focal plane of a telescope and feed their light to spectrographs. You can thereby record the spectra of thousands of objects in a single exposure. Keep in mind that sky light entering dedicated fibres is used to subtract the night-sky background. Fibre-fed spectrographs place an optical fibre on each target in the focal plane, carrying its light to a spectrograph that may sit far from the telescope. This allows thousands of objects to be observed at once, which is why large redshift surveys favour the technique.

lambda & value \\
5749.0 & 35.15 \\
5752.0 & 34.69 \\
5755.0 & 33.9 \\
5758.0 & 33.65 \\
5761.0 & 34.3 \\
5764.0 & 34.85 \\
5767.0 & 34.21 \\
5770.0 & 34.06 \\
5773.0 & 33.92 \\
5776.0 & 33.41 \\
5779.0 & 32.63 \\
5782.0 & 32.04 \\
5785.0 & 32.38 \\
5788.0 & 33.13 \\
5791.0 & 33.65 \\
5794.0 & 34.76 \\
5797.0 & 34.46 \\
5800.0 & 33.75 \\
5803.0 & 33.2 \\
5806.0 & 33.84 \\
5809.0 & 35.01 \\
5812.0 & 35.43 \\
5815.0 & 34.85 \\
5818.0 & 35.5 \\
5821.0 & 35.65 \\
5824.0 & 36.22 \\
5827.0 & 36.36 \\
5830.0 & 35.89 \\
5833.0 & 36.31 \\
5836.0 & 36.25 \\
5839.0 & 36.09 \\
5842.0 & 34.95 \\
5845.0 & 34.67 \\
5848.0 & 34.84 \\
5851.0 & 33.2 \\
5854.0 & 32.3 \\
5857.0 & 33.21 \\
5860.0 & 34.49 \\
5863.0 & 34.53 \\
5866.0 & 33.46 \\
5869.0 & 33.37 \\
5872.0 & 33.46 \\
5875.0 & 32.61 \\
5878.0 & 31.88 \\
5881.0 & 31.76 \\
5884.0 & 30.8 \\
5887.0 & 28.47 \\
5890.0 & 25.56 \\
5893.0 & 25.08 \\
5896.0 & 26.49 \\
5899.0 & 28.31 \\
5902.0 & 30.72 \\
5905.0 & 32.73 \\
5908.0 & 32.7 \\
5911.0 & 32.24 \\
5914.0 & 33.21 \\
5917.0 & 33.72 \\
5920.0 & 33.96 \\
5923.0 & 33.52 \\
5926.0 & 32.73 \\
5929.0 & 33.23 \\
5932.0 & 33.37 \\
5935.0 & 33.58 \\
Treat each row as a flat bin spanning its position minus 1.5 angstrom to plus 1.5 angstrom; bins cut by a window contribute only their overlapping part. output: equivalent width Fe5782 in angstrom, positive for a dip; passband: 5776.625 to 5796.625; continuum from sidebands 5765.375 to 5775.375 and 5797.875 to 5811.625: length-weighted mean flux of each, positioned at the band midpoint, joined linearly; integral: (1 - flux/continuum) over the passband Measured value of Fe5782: 0.5 angstrom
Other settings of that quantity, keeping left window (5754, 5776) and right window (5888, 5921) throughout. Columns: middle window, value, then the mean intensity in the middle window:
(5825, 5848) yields -2.6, 35.7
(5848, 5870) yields -1.4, 33.6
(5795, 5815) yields -0.8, 34.3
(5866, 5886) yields -0.8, 32.3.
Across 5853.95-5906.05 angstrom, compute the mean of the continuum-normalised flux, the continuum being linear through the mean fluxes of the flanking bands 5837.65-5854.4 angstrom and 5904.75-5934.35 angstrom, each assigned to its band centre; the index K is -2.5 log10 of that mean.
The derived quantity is 0.10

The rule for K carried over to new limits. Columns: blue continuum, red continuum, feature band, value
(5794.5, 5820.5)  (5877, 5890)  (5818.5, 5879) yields -0.08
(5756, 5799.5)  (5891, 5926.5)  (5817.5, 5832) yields -0.10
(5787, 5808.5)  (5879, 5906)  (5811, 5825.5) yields -0.09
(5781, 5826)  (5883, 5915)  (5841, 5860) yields -0.06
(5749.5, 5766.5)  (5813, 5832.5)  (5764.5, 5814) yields 0.04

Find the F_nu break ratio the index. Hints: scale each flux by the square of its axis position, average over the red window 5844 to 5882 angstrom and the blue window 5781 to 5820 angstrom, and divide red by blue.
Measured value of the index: 1.0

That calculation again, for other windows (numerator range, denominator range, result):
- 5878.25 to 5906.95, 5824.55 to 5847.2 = 0.83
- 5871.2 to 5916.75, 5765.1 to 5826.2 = 0.92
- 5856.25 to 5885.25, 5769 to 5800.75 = 1.01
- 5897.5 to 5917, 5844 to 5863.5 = 0.96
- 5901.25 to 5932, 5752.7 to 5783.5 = 1.03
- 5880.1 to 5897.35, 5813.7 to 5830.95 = 0.80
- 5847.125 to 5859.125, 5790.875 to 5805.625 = 1.00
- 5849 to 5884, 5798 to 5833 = 0.96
